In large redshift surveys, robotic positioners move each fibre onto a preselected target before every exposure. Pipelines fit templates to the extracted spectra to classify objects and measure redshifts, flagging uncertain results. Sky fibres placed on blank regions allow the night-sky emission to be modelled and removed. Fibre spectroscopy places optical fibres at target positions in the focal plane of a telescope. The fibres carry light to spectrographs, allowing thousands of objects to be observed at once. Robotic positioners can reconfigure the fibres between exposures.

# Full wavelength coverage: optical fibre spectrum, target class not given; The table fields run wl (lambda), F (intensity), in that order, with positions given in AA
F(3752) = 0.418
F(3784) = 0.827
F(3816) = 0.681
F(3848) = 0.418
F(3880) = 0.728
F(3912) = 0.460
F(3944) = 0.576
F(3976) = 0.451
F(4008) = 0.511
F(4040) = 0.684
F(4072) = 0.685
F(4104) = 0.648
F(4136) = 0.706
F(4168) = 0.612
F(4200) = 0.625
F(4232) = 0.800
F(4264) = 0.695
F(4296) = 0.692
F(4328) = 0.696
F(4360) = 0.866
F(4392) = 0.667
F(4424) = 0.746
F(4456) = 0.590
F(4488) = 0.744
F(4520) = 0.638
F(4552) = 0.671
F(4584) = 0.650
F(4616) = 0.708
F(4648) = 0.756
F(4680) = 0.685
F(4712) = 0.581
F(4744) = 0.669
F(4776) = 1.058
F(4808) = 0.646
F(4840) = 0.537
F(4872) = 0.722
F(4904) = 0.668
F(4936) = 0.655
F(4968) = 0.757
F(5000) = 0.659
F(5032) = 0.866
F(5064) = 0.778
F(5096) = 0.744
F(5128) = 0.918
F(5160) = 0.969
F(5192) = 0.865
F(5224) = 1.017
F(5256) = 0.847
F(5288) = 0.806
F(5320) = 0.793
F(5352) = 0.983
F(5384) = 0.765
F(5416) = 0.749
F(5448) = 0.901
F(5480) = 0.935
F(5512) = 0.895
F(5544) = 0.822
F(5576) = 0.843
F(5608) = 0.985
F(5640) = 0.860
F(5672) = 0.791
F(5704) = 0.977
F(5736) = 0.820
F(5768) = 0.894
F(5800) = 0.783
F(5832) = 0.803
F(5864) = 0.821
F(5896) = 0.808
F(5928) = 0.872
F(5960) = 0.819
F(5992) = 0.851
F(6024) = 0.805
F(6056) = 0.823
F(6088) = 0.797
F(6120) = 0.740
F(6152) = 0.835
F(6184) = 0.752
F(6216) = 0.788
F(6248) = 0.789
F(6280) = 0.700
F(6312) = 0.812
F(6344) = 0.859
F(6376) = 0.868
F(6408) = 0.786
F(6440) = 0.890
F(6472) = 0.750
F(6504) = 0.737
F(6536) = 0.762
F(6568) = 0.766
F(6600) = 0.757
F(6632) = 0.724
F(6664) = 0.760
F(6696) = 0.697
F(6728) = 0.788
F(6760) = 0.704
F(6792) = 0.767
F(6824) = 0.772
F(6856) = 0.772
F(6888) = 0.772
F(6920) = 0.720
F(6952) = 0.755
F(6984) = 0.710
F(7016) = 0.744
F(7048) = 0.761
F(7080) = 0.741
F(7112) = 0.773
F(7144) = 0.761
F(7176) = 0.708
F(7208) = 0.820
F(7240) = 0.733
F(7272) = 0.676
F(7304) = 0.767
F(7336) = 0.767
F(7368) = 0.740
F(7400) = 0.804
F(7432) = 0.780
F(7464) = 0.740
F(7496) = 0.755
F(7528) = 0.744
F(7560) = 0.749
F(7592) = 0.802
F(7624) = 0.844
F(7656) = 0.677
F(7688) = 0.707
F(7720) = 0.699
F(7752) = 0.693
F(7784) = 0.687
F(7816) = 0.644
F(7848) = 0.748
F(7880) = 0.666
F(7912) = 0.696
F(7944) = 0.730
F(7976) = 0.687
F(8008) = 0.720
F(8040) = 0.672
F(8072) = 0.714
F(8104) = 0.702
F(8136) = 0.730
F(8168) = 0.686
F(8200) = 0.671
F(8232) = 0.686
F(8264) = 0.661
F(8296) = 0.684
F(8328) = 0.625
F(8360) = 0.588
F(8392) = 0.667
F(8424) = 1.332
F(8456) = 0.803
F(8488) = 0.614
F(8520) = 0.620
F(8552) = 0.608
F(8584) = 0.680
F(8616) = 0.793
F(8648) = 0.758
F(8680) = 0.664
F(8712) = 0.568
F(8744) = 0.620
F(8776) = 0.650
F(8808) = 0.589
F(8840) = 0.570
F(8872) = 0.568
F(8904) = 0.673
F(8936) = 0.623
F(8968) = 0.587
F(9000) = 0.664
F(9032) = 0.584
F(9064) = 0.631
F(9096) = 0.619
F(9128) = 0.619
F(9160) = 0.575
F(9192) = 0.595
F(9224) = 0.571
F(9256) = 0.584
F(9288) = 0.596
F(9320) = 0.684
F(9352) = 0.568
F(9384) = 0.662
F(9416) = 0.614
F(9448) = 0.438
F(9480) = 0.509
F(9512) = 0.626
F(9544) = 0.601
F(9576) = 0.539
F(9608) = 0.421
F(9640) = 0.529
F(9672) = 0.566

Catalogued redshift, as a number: 0.284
